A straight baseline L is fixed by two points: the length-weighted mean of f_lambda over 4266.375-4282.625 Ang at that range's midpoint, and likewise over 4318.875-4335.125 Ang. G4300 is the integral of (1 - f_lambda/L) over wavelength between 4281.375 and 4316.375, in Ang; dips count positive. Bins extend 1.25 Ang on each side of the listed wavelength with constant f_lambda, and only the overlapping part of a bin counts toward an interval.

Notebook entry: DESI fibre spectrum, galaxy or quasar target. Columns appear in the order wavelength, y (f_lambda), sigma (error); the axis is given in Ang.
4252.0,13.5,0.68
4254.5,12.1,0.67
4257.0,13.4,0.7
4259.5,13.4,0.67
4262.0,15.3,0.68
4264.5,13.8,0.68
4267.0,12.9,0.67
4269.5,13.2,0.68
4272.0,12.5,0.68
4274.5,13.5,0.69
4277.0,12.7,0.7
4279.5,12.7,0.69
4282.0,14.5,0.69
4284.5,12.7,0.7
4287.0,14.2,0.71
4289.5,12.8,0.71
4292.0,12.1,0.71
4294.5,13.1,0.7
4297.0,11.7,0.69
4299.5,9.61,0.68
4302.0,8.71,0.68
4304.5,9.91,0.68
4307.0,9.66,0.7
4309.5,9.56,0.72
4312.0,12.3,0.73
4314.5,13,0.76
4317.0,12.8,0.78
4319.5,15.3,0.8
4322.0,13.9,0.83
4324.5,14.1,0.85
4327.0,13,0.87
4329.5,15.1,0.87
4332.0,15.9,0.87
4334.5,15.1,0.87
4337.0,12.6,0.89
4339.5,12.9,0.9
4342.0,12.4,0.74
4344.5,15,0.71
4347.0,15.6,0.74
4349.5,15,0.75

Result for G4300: 5.31 Ang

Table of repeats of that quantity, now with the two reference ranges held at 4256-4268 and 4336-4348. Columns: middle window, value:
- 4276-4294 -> 0.9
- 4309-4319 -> 1.0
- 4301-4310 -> 2.8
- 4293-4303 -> 2.1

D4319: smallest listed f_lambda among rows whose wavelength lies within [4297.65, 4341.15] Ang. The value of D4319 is 8.71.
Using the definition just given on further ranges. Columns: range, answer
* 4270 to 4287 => 12.5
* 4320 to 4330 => 13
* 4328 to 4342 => 12.4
